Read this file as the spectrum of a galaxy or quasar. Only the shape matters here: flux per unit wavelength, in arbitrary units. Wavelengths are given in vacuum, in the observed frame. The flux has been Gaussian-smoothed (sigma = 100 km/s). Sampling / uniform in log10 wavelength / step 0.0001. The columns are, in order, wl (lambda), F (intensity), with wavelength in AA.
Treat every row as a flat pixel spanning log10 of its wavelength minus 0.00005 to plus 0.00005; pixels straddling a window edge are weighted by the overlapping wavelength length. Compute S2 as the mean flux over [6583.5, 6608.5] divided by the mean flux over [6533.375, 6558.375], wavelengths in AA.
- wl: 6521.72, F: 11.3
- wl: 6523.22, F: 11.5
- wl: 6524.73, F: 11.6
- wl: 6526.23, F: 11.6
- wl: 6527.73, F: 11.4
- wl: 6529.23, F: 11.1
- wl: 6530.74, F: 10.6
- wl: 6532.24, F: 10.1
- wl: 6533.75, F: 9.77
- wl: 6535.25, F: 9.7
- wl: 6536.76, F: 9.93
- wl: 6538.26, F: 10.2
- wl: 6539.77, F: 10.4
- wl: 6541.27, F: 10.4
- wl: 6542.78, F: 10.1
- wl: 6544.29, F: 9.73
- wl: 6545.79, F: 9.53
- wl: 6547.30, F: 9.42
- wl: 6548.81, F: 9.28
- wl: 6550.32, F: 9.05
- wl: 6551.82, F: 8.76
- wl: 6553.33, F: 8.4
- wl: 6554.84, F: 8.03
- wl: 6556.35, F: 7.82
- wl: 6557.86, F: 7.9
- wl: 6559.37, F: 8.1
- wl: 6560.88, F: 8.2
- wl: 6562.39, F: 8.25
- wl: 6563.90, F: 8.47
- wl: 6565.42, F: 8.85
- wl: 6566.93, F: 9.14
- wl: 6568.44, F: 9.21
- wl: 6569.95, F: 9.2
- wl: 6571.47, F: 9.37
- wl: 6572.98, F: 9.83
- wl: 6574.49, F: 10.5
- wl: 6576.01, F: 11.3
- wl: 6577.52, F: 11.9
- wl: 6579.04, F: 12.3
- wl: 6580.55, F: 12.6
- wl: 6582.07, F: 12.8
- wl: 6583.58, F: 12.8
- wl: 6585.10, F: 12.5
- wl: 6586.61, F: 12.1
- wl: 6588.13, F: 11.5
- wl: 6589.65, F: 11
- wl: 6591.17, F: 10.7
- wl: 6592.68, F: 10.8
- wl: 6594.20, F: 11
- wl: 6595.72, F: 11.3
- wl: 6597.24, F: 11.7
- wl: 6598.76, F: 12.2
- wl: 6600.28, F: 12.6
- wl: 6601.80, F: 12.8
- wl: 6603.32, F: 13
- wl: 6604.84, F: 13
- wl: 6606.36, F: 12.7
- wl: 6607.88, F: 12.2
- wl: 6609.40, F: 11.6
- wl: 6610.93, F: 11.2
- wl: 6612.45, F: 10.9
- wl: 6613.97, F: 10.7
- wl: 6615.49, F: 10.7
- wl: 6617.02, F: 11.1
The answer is 1.28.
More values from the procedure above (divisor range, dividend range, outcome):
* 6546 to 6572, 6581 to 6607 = 1.39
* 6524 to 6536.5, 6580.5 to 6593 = 1.11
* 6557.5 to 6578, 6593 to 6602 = 1.27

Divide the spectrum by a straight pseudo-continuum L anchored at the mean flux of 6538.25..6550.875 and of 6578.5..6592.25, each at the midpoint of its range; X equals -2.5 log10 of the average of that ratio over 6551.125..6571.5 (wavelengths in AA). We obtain 0.247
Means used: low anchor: 9.77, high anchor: 12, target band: 8.52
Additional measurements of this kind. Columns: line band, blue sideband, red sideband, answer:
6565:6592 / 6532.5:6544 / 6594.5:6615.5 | 0.02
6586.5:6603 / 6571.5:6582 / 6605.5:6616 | -0.02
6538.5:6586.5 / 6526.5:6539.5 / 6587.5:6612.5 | 0.12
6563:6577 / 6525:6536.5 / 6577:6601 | 0.20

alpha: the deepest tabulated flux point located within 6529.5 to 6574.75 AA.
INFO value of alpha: 7.82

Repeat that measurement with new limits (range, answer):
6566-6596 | 9.14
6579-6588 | 12.1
